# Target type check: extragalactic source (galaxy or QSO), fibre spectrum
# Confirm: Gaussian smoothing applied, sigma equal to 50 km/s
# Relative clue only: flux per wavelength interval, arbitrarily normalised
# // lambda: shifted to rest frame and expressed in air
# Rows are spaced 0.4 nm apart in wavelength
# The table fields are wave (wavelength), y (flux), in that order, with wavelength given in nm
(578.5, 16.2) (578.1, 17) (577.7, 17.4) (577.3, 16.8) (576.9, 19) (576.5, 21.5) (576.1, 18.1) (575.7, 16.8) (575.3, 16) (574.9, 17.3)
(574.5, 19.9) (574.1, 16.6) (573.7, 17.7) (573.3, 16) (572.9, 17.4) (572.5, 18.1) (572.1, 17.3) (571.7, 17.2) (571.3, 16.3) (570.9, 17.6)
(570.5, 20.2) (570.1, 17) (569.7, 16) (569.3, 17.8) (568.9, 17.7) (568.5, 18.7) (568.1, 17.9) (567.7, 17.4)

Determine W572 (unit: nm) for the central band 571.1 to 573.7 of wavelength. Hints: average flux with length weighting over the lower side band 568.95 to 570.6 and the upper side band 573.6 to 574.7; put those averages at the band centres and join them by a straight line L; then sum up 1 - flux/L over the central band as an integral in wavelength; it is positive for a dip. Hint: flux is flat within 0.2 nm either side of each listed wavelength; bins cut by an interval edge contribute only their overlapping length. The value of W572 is 0.12 nm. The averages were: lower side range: 17.6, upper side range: 18.1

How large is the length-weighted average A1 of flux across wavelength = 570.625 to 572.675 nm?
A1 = 17.4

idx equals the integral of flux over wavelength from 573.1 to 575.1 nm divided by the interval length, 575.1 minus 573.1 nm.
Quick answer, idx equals 17.5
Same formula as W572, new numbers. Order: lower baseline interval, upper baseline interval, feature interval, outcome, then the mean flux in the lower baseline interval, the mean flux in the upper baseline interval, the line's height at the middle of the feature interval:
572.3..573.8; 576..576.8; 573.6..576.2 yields 0.17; 17.3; 19.9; 18.7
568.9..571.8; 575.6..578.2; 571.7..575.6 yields 0.11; 17.5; 18.2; 17.8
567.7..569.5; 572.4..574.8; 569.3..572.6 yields 0.06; 18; 17.6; 17.8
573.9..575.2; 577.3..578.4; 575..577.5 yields -0.09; 17.8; 17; 17.4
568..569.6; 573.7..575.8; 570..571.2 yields -0.03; 17.9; 17.4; 17.7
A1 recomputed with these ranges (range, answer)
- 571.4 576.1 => 17.3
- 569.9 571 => 18.3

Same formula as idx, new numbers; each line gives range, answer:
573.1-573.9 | 16.8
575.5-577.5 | 18.4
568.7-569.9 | 17.2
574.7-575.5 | 16.6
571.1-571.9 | 16.7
